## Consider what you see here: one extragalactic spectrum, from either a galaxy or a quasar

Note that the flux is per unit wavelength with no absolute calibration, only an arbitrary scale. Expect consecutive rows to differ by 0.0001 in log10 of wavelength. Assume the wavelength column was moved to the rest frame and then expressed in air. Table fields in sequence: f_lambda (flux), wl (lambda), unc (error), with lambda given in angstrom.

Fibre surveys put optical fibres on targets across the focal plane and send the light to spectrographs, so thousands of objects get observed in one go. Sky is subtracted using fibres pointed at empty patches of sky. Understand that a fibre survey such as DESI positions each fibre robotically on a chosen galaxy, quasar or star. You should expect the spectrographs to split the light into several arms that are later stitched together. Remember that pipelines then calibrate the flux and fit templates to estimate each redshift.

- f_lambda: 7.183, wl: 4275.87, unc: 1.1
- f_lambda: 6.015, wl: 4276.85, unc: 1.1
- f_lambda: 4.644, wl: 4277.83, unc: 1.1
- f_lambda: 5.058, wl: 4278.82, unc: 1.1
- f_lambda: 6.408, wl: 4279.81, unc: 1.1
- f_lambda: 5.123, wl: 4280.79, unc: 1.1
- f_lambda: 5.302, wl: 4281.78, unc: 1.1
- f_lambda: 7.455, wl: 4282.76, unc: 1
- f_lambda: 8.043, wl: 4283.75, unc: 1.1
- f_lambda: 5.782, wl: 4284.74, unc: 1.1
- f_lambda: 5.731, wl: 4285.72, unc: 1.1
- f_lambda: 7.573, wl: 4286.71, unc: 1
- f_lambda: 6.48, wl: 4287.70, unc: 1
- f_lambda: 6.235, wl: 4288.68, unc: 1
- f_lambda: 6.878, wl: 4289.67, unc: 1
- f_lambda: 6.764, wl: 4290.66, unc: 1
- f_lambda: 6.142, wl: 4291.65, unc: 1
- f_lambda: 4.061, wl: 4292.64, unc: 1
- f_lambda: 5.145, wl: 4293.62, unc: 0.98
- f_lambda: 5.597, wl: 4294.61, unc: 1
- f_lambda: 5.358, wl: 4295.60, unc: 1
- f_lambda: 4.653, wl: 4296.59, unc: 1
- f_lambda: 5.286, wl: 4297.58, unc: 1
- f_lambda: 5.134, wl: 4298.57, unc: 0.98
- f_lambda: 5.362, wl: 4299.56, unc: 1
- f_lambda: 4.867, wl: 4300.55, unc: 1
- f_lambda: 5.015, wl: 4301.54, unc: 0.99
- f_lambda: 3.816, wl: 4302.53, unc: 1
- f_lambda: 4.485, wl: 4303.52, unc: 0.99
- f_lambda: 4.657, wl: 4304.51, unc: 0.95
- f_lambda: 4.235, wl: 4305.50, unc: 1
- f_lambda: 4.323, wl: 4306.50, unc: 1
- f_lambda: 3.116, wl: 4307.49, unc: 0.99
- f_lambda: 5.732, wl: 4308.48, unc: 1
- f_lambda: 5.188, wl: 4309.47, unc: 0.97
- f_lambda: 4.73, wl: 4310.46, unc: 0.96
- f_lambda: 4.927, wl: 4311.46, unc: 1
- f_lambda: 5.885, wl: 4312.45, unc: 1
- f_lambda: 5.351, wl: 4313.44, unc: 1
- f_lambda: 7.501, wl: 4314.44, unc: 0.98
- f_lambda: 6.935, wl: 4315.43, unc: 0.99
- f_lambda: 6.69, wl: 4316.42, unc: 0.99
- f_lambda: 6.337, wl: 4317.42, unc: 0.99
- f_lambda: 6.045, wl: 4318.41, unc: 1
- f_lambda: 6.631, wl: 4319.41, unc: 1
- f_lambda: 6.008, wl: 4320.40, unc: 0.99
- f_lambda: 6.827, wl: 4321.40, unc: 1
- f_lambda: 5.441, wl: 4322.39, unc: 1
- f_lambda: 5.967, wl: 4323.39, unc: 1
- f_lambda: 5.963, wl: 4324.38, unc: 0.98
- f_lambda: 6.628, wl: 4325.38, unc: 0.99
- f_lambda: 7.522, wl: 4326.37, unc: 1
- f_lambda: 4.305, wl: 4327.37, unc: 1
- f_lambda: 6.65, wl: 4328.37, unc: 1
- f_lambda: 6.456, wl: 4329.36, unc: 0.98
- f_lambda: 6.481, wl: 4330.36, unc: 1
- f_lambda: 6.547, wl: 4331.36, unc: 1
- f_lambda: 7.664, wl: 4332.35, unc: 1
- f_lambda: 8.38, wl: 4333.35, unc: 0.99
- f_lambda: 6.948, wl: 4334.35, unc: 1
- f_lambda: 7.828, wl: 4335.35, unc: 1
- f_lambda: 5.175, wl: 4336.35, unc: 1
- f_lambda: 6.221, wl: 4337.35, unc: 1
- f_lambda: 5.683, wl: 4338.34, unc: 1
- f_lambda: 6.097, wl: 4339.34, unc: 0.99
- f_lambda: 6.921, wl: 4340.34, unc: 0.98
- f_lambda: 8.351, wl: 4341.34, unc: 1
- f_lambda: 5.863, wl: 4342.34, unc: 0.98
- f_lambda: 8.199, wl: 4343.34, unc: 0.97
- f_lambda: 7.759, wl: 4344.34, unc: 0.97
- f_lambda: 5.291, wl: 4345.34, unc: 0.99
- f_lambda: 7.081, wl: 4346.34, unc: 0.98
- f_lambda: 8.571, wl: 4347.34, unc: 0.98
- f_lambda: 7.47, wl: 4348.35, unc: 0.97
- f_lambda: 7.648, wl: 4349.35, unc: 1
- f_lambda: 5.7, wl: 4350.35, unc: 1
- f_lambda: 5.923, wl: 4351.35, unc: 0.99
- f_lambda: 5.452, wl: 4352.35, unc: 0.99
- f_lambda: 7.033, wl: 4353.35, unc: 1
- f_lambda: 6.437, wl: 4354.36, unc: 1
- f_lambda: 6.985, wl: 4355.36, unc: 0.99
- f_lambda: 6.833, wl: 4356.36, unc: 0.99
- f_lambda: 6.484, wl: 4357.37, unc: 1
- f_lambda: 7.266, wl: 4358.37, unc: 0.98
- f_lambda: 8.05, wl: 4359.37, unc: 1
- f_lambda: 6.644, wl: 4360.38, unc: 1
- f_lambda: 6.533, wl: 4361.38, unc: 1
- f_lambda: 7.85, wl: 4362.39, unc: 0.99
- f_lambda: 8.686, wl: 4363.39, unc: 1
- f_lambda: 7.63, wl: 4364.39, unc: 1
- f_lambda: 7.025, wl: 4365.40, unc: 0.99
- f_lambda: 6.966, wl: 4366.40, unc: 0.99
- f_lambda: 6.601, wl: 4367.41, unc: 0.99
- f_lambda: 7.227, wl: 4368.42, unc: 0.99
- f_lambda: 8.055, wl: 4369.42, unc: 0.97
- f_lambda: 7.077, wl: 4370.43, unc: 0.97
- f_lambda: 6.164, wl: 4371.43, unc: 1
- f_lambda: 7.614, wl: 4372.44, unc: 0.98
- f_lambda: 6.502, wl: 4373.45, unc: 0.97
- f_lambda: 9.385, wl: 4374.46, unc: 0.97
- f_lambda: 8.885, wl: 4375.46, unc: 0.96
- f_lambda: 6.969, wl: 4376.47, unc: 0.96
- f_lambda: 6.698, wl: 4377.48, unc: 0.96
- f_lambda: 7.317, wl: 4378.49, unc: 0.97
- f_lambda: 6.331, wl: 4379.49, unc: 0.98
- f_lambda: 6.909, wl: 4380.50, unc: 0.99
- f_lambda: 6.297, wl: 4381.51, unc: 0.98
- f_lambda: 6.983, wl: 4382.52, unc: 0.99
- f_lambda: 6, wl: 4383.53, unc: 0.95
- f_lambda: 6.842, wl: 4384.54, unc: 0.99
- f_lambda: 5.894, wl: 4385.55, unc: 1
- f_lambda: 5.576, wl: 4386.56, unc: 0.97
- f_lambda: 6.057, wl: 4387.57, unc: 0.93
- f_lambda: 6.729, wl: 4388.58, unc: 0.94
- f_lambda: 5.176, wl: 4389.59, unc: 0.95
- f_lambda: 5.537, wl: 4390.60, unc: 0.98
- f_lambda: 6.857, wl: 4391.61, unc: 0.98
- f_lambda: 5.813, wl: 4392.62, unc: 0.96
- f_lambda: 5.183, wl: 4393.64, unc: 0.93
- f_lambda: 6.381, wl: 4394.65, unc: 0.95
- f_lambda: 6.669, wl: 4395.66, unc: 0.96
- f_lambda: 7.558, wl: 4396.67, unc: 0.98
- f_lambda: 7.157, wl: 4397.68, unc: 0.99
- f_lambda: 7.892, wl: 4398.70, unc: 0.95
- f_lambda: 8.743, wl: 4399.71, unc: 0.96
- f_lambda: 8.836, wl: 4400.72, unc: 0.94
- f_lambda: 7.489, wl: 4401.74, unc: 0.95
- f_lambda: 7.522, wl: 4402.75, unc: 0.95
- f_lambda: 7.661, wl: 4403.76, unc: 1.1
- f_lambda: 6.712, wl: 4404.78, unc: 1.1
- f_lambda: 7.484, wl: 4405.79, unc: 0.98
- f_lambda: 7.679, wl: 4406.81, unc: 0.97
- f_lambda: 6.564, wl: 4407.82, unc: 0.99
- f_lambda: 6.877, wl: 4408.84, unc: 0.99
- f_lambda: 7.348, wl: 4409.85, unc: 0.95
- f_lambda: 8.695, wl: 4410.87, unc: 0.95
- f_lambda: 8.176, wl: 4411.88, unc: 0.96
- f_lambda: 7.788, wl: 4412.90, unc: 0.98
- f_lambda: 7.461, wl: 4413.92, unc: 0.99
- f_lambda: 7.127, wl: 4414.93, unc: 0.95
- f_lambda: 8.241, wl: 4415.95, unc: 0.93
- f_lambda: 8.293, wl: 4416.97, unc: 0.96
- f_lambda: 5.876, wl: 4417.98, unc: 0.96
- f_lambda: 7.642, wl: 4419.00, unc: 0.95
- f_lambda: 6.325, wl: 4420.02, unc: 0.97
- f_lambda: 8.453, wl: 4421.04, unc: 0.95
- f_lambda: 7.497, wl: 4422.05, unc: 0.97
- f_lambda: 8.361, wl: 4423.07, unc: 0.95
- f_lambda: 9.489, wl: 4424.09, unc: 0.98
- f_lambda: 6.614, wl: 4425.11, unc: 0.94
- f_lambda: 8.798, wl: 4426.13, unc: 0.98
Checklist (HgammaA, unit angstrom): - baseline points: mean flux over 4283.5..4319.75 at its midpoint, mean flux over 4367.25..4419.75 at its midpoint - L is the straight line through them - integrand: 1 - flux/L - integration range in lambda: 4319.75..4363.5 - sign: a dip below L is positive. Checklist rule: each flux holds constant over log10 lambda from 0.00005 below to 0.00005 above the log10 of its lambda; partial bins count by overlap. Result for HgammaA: -3.7 angstrom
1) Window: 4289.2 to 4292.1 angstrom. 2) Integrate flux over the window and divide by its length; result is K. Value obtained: 6.59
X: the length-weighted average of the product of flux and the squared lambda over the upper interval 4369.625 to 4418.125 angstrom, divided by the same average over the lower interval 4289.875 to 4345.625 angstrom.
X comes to 1.24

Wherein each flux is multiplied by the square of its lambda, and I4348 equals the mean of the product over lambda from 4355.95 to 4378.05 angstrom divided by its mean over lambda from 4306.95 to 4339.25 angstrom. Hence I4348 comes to 1.21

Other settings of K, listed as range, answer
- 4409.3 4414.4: 7.88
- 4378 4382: 6.72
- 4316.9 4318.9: 6.19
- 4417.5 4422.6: 7.17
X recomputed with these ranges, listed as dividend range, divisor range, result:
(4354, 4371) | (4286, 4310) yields 1.41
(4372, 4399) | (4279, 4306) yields 1.25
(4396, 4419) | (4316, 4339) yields 1.22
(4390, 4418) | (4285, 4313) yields 1.45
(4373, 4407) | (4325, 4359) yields 1.05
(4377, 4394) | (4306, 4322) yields 1.12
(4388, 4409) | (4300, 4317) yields 1.41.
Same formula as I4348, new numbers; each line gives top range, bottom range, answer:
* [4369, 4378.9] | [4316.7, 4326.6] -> 1.21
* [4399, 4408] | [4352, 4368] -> 1.11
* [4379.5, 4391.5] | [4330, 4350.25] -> 0.91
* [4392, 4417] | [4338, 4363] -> 1.10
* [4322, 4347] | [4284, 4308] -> 1.27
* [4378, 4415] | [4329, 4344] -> 1.04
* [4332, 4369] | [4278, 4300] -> 1.22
